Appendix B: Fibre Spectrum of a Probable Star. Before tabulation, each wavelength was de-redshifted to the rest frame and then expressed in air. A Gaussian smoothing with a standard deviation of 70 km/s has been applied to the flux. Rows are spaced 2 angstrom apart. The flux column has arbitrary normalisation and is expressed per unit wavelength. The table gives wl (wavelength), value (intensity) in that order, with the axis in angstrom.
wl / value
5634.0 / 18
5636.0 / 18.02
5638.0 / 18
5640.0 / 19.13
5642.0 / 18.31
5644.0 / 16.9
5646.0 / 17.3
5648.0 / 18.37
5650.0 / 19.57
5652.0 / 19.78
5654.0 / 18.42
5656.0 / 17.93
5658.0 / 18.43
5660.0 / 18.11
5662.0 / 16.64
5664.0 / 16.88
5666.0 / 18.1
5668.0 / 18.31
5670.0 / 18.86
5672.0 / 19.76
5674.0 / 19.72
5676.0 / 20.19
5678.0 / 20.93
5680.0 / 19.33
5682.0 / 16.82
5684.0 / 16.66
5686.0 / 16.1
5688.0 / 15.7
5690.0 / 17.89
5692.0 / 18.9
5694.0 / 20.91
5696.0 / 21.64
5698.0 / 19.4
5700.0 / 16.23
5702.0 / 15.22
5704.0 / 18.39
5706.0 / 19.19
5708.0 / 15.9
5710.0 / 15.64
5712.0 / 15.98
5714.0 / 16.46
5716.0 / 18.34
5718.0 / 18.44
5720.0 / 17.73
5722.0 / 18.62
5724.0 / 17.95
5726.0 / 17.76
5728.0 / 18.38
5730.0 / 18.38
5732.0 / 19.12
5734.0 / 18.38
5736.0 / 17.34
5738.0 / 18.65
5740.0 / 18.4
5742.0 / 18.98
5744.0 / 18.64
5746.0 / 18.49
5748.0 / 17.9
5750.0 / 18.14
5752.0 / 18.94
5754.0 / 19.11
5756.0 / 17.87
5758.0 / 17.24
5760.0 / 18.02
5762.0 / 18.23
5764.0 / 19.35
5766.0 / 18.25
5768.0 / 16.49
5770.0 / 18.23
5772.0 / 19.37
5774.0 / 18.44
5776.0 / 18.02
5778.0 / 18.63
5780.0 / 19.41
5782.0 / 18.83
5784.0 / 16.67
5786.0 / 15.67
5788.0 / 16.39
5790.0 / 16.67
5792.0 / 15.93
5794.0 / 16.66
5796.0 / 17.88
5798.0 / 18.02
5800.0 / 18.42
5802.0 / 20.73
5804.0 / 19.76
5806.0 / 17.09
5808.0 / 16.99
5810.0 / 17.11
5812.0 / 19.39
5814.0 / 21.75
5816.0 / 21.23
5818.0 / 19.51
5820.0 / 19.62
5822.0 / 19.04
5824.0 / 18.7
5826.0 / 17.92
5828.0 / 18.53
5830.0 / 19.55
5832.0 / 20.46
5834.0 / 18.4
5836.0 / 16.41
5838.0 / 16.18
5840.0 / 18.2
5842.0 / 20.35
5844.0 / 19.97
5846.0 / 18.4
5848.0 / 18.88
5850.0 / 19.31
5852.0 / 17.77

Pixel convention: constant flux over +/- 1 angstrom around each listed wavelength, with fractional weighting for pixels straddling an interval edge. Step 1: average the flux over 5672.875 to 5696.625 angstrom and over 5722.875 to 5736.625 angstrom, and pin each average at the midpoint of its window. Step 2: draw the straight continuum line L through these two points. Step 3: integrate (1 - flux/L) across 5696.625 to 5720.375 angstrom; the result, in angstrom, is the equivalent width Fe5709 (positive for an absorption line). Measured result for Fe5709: 1.5 angstrom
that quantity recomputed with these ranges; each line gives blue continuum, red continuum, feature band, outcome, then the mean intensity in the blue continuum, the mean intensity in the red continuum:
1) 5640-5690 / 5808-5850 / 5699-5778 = 2.49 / 18.2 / 18.9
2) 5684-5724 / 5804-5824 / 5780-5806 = 1.59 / 17.7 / 19.1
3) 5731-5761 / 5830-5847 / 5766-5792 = 1.06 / 18.3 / 18.6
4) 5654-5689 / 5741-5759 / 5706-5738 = 1.02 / 18.2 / 18.4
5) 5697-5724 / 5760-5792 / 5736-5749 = -0.60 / 17.4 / 17.9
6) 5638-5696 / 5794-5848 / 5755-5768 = 0.43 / 18.4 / 18.8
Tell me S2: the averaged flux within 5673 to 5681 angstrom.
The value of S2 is 20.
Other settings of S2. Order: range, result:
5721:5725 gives 18.3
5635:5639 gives 18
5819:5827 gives 18.8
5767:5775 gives 18.1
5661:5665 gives 16.8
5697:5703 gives 16.9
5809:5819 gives 19.8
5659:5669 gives 17.6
